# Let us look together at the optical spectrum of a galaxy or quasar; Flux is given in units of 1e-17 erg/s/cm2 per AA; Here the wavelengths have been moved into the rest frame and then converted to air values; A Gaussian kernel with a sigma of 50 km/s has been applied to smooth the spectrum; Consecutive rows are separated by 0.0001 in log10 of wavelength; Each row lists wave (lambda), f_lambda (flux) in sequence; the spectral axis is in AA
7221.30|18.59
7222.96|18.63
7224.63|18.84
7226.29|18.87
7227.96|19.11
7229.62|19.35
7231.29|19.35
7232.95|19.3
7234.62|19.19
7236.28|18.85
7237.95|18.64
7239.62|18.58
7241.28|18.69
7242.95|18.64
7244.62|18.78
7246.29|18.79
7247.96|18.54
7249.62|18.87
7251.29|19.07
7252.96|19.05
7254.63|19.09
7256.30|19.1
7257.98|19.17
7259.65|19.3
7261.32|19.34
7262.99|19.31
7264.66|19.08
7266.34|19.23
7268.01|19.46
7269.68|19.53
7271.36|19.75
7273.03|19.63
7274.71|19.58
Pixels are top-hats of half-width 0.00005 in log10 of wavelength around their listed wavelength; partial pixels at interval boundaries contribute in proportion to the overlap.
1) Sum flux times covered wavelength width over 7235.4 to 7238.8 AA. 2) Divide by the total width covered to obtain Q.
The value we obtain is 18.7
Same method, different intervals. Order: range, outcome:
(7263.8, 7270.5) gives 19.3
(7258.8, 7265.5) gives 19.3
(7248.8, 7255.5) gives 19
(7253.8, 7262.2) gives 19.2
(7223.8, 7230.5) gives 19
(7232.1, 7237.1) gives 19.1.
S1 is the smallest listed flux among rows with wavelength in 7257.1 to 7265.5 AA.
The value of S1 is 19.08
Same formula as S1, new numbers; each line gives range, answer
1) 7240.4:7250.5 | 18.54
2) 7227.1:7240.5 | 18.58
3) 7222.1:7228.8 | 18.63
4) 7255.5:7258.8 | 19.1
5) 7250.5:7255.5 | 19.05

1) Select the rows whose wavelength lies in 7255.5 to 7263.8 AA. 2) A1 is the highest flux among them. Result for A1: 19.34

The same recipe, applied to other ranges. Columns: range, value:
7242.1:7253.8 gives 19.07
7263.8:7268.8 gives 19.46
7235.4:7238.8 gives 18.85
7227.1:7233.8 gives 19.35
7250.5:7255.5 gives 19.09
